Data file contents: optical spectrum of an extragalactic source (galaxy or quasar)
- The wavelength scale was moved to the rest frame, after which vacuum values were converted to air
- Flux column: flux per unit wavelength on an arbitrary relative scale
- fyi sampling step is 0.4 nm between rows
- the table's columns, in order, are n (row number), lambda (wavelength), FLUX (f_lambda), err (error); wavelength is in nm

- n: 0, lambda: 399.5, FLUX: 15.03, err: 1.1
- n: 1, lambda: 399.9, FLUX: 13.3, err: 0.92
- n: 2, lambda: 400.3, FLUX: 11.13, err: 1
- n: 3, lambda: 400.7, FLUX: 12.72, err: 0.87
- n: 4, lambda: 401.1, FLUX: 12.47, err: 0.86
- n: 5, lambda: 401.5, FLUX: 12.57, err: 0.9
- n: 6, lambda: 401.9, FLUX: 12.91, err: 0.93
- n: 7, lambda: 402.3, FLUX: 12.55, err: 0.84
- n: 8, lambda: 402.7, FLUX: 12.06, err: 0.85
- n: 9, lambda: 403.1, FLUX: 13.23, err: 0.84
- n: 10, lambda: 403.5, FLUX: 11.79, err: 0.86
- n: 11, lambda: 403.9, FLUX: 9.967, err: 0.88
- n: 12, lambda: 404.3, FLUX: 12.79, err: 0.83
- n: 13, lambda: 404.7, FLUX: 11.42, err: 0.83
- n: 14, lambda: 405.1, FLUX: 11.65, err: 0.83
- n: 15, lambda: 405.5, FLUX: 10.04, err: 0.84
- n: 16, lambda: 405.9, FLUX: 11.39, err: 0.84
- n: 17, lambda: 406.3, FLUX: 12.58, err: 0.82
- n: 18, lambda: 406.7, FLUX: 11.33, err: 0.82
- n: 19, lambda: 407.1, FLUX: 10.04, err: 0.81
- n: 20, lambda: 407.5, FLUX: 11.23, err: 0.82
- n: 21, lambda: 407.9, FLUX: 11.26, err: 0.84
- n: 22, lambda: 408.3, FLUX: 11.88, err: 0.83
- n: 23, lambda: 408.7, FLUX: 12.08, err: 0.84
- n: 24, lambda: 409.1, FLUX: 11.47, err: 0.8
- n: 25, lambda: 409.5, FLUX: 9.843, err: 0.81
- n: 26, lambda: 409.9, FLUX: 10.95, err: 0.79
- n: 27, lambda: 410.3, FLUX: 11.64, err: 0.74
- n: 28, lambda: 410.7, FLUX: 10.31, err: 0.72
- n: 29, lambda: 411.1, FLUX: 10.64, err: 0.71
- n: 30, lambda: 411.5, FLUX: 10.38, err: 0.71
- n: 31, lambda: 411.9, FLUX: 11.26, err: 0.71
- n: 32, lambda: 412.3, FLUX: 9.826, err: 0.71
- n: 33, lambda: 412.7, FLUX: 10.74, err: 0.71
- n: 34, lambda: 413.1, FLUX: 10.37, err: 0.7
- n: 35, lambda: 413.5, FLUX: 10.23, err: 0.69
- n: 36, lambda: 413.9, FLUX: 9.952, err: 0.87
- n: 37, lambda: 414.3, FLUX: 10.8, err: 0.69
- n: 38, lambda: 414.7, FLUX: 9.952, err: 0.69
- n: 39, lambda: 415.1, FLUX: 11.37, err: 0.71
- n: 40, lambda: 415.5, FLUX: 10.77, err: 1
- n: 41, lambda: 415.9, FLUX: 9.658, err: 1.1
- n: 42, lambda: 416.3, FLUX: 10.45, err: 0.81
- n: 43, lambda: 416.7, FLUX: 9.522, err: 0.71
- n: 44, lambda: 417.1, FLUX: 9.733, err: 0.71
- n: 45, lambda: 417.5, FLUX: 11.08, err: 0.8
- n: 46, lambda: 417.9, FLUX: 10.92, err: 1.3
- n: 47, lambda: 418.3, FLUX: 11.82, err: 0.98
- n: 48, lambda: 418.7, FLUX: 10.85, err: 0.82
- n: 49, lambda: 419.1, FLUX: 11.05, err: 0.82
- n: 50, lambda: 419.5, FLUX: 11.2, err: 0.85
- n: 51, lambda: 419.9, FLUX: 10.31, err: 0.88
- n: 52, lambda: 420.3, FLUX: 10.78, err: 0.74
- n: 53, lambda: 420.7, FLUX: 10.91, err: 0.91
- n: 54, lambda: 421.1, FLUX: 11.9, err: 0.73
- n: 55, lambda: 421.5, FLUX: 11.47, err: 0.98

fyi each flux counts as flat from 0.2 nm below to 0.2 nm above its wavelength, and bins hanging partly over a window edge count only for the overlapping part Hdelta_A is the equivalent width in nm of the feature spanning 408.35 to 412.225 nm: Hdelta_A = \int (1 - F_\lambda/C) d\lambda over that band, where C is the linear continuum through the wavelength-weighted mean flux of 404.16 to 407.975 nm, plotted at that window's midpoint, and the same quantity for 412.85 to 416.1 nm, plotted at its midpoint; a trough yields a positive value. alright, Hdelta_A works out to -0.03 nm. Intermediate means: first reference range 11.4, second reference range 10.4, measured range 11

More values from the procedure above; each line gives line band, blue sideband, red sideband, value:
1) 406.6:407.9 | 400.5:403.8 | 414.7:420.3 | 0.11 nm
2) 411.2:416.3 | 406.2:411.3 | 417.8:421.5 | 0.31 nm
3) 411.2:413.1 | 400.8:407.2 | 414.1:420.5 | 0.10 nm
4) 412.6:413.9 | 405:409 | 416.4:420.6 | 0.08 nm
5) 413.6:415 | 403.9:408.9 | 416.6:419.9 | 0.09 nm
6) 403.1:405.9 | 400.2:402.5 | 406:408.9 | 0.12 nm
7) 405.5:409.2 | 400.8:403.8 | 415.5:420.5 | 0.14 nm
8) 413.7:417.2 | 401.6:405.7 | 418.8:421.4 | 0.31 nm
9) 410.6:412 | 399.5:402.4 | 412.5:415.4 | 0.04 nm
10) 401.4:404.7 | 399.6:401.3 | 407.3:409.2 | 0.02 nm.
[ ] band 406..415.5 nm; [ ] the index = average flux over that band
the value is 10.9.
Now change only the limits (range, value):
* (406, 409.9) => 11.3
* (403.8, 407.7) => 11.3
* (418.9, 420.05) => 10.9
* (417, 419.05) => 10.9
